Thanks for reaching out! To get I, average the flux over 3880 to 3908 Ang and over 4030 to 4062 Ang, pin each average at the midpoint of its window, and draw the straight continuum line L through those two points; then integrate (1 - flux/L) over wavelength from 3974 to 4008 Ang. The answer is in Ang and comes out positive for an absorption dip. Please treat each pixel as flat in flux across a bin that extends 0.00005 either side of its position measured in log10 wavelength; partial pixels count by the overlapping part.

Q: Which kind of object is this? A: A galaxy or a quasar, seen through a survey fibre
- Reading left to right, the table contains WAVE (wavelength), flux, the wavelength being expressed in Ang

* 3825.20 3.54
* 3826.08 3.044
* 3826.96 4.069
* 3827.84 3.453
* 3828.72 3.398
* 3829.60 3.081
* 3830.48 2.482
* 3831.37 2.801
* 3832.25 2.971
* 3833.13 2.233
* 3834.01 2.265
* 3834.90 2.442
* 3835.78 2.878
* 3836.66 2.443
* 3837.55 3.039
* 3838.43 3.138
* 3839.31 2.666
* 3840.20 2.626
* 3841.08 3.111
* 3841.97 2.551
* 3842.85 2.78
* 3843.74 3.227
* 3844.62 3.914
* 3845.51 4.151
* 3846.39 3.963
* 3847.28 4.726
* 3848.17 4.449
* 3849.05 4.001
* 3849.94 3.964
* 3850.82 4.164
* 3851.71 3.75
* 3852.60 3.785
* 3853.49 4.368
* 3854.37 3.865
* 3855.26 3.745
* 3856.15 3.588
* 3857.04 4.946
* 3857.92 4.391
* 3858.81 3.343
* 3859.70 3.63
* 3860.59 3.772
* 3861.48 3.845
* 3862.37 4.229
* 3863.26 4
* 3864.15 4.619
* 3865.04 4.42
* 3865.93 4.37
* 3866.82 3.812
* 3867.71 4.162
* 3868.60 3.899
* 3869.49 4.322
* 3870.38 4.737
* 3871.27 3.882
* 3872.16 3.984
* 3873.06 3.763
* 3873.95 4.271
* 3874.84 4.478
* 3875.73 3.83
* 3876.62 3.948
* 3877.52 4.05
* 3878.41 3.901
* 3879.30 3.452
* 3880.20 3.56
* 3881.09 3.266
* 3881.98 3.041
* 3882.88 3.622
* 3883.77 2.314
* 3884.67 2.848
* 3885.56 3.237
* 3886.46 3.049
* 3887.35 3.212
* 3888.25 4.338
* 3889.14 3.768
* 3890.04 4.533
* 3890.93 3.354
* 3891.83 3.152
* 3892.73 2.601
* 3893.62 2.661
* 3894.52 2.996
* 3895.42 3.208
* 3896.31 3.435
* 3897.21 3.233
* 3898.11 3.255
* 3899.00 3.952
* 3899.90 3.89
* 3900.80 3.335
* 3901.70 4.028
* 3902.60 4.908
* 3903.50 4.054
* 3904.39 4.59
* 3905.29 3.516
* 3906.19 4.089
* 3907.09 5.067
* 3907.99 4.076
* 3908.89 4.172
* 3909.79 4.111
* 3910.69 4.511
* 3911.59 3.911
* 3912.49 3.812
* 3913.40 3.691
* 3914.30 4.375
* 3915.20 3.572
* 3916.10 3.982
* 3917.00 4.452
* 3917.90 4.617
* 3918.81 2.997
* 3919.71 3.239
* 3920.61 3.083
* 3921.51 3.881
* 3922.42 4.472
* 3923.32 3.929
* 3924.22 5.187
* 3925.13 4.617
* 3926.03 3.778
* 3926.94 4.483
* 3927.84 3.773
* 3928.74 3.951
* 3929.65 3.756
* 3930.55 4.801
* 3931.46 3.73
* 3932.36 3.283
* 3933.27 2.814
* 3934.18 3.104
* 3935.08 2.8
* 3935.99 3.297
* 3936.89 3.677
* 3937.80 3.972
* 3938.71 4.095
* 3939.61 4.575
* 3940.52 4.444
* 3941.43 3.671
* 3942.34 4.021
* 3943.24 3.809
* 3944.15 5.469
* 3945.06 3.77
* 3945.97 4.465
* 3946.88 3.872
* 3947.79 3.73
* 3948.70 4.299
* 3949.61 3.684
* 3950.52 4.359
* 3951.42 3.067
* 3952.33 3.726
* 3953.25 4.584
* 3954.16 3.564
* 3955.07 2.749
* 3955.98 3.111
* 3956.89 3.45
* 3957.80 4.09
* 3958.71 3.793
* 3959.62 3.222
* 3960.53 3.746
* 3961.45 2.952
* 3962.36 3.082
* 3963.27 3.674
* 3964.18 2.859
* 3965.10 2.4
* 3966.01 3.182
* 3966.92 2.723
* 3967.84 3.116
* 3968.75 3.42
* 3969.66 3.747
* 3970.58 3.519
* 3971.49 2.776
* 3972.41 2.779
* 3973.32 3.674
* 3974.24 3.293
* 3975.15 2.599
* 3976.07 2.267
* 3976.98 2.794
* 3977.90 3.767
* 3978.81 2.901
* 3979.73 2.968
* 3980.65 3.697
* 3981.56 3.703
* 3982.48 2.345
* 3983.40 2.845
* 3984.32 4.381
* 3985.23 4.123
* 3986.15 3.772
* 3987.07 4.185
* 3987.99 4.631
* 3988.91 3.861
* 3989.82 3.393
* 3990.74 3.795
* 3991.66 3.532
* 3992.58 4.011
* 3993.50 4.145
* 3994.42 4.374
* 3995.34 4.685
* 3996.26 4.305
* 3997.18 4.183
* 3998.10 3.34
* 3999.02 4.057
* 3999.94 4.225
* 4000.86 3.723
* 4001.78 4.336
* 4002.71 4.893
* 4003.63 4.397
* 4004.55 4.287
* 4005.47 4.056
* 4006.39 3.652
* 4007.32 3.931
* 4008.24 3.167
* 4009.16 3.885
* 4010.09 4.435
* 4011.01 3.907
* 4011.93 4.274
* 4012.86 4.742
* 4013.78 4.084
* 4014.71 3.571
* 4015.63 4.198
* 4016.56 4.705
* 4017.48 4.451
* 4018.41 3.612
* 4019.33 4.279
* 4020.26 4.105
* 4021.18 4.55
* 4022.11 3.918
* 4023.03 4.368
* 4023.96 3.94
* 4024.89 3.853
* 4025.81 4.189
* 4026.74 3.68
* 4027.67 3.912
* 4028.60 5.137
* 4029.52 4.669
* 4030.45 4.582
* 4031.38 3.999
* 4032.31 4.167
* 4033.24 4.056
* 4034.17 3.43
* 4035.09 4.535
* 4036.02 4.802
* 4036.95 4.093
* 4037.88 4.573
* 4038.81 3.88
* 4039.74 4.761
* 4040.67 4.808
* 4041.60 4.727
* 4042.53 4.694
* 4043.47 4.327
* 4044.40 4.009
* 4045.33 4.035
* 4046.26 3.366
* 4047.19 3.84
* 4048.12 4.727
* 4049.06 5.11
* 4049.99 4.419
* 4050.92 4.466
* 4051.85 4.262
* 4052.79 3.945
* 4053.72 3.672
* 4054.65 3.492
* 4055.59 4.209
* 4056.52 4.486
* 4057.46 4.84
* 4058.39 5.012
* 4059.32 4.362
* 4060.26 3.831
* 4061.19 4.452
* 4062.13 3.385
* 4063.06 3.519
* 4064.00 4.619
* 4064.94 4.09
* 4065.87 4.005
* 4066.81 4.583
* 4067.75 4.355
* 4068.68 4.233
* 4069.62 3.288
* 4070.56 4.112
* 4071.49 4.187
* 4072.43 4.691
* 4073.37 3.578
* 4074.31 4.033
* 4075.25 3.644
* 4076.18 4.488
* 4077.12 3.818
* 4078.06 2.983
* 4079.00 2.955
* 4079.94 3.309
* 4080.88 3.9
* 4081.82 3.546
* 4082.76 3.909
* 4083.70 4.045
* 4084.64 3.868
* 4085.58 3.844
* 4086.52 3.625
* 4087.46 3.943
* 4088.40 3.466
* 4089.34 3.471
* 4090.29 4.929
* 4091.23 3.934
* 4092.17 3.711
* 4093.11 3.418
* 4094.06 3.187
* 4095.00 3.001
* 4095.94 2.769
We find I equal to 2.17 Ang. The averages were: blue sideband 3.56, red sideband 4.28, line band 3.77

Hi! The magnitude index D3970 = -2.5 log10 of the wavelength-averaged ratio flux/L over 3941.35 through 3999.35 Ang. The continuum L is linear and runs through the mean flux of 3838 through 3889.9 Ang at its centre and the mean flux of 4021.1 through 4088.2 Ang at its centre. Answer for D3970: 0.11 mag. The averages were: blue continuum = 3.78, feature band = 3.59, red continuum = 4.12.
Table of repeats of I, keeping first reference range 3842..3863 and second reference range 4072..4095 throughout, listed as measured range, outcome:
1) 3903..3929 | -1.38 Ang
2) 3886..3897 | 1.50 Ang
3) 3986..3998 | -0.76 Ang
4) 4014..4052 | -4.84 Ang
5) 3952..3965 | 1.34 Ang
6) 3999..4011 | -0.86 Ang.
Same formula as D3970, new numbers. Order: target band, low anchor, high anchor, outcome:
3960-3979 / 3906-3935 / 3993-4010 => 0.284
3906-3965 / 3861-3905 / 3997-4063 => 0.014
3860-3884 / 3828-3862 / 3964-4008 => -0.132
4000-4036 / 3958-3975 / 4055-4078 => -0.130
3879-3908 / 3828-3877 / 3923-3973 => 0.033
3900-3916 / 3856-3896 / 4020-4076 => -0.074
